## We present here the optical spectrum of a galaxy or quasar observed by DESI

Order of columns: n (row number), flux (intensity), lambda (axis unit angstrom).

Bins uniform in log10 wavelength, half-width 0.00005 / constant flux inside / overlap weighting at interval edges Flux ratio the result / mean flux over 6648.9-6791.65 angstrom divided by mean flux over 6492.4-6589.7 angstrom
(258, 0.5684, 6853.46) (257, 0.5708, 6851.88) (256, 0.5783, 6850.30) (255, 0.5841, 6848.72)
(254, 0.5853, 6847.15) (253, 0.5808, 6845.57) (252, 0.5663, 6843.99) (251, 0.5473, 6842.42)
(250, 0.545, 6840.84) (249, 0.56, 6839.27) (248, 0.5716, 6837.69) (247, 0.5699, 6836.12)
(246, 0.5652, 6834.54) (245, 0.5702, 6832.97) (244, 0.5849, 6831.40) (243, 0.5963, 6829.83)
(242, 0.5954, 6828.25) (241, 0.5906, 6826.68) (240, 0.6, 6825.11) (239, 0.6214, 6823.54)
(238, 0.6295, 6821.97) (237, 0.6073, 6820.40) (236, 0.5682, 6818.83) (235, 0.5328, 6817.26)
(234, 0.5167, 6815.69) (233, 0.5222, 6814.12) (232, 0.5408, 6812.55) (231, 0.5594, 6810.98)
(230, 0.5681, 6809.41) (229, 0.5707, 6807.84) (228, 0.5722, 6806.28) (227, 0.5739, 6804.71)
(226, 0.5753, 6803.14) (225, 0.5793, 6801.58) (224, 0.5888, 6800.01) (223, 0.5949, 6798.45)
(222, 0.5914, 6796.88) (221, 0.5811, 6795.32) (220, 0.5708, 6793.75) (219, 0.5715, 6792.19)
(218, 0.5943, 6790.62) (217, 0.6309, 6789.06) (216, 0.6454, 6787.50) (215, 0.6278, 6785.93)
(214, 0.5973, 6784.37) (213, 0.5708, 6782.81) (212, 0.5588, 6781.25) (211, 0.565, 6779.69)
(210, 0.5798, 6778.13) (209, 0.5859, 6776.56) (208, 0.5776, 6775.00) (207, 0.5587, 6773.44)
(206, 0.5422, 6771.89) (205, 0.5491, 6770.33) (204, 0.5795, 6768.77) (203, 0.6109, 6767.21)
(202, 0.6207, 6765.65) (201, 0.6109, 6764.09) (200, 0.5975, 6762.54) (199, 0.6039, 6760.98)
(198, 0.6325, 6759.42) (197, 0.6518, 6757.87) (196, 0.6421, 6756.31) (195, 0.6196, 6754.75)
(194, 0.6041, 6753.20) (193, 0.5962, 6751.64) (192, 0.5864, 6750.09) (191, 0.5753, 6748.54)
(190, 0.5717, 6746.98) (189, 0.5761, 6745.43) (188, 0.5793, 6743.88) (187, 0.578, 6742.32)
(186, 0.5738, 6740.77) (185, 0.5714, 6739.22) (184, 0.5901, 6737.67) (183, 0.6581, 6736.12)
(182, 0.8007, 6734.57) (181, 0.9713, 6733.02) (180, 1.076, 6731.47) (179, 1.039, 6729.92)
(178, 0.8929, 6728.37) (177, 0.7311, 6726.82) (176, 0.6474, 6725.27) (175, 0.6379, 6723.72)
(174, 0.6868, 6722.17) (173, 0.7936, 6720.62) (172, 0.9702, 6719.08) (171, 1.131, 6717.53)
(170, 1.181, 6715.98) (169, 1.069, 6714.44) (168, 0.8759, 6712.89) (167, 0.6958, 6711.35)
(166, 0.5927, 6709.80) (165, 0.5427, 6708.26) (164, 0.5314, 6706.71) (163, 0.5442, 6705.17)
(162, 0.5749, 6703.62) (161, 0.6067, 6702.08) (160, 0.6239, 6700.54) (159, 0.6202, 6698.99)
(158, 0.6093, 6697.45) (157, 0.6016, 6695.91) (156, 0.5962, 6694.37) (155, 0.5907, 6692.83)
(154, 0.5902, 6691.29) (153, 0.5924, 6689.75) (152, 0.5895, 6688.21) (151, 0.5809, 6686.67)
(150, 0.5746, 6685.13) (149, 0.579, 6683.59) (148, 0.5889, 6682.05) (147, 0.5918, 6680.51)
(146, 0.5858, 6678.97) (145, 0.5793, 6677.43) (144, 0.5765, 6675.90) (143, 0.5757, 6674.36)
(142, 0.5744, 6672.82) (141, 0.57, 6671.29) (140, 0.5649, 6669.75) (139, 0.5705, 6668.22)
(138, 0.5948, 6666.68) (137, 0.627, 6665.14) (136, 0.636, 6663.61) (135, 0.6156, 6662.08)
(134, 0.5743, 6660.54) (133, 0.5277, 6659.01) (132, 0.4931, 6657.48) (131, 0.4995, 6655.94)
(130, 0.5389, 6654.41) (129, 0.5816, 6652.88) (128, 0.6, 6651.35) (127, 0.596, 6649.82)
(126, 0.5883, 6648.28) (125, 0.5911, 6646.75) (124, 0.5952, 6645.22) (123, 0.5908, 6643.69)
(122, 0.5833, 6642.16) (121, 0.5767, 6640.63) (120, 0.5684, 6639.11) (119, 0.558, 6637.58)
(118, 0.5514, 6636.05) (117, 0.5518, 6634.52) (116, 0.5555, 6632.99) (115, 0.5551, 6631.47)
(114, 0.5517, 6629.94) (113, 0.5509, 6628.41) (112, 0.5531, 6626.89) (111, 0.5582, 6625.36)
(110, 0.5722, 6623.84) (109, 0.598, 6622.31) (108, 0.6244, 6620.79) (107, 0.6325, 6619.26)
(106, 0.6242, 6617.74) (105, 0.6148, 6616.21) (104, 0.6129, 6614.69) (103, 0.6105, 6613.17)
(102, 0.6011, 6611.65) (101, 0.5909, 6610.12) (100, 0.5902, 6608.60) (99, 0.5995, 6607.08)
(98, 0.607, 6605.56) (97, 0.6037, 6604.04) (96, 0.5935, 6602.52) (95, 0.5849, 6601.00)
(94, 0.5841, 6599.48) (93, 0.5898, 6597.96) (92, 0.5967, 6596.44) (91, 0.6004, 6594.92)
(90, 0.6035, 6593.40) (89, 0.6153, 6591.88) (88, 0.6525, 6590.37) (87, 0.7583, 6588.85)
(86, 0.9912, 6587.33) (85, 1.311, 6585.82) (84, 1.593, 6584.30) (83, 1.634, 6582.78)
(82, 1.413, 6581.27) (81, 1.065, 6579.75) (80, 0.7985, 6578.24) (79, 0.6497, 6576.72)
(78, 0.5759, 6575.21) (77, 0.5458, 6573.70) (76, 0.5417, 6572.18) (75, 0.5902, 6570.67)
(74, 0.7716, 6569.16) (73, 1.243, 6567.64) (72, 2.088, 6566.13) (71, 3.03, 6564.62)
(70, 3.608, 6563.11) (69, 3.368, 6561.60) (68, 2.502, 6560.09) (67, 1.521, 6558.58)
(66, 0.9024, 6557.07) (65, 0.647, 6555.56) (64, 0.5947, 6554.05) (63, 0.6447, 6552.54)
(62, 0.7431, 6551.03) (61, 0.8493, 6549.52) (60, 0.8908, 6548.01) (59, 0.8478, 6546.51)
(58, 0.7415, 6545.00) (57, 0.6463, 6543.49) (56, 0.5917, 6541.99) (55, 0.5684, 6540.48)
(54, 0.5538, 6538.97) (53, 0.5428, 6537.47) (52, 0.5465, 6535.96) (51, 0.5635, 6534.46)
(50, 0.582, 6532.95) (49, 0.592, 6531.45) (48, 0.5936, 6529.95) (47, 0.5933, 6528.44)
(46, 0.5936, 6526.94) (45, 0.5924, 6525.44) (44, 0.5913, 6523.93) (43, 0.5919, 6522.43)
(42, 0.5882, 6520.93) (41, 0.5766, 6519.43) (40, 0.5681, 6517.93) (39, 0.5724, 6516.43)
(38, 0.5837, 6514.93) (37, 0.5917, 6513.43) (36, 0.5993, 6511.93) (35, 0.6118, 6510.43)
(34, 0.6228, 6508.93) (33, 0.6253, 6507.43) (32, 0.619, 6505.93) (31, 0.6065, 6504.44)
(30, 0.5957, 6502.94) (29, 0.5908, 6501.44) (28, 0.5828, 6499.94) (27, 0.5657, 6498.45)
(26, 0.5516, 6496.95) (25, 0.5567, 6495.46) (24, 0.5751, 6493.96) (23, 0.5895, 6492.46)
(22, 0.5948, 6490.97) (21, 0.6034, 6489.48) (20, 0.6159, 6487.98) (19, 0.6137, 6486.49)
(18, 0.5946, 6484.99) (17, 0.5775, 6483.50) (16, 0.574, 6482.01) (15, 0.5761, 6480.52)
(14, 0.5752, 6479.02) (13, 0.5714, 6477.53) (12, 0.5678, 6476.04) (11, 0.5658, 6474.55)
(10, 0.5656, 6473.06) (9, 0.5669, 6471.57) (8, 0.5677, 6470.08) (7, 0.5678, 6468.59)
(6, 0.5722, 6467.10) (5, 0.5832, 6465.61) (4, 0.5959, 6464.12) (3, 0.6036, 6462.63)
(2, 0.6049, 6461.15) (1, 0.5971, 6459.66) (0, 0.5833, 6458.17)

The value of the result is 0.7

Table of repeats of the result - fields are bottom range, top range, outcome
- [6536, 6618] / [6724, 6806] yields 0.66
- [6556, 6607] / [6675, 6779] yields 0.58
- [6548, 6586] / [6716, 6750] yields 0.57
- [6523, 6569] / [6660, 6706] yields 0.55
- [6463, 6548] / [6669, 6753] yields 1.13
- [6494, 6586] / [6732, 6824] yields 0.67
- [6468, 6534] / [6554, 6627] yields 1.67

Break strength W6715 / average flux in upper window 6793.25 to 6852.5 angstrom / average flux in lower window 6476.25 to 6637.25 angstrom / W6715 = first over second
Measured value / 0.74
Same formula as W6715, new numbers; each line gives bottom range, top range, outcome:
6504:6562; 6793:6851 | 0.76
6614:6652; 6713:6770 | 1.23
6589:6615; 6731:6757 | 1.08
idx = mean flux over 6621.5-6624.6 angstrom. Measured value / 0.586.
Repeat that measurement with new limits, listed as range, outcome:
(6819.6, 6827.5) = 0.61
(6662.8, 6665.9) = 0.633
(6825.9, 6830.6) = 0.593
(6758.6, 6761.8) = 0.618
